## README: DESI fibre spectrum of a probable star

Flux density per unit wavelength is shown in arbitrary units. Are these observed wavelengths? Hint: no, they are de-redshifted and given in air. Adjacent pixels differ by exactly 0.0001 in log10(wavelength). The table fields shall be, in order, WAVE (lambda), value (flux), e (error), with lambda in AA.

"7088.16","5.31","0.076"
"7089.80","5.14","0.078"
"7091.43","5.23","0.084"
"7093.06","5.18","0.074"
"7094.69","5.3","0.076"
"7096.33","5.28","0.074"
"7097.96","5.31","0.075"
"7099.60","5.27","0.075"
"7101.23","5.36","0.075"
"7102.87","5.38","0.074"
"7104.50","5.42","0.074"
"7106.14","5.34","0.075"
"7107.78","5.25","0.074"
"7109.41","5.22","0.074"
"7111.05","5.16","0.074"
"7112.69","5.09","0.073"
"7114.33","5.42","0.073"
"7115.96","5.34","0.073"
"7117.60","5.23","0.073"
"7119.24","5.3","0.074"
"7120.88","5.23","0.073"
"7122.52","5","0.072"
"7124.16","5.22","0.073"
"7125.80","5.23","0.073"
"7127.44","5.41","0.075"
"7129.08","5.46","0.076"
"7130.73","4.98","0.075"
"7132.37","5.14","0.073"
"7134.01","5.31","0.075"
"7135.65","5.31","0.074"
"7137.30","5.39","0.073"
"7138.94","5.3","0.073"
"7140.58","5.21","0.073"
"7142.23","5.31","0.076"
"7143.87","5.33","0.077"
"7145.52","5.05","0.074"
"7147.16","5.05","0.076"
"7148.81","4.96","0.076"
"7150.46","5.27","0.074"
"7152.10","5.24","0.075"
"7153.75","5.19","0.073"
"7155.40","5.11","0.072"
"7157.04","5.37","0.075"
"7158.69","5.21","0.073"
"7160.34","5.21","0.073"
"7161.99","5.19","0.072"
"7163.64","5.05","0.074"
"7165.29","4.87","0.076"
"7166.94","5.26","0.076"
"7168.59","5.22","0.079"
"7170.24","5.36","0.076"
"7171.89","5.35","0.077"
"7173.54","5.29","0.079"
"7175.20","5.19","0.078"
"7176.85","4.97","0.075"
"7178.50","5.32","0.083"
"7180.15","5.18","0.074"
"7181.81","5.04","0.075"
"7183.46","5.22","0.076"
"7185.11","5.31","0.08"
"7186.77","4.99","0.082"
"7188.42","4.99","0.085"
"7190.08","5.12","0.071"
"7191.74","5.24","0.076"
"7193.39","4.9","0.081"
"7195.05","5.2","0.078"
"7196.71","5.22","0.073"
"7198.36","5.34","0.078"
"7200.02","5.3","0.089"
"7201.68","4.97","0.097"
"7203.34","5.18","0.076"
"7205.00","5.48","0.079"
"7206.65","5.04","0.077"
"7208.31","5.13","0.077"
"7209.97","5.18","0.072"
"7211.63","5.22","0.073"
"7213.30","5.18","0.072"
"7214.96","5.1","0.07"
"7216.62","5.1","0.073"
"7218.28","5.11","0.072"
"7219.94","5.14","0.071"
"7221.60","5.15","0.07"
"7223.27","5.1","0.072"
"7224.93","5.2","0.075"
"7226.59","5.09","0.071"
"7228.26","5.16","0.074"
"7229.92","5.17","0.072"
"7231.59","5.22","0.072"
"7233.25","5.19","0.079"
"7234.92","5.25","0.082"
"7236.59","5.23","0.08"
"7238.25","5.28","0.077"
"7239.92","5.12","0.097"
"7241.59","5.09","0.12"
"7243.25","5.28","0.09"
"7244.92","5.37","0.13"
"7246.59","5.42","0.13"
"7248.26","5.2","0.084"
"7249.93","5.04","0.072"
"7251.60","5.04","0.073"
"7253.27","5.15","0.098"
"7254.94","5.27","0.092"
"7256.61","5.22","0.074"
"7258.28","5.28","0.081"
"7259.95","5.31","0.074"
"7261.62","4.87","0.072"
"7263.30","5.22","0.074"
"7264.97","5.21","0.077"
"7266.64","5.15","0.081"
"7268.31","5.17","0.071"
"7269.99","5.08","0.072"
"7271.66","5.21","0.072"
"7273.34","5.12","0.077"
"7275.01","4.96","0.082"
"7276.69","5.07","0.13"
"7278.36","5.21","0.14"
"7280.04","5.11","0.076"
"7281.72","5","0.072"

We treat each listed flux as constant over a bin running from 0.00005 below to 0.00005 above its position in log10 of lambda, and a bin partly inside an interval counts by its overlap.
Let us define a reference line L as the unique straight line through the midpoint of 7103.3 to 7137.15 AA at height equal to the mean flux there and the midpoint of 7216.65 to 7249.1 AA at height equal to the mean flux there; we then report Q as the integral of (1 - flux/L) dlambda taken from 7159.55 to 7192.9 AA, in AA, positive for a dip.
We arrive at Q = 0.4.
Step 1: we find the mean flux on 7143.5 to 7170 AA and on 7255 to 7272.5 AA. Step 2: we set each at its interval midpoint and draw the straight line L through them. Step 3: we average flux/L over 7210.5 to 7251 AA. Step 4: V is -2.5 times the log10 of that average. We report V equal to 0.00 mag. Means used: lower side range 5.16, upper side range 5.18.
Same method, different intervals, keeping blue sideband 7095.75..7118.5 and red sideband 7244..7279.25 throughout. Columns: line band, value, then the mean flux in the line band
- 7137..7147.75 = 0.01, 5.23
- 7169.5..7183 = 0.01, 5.21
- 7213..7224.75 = 0.02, 5.13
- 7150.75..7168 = 0.02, 5.17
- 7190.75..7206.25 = 0.00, 5.2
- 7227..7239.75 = 0.00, 5.2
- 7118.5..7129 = 0.01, 5.25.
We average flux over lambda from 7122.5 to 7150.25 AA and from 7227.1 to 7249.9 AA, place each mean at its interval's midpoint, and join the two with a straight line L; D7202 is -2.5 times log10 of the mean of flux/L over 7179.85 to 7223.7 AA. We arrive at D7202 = 0.01 mag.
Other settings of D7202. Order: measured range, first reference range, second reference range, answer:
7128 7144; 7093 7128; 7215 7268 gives 0.00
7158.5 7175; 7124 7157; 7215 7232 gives 0.00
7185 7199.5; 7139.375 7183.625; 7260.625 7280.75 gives 0.01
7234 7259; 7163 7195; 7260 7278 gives -0.02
